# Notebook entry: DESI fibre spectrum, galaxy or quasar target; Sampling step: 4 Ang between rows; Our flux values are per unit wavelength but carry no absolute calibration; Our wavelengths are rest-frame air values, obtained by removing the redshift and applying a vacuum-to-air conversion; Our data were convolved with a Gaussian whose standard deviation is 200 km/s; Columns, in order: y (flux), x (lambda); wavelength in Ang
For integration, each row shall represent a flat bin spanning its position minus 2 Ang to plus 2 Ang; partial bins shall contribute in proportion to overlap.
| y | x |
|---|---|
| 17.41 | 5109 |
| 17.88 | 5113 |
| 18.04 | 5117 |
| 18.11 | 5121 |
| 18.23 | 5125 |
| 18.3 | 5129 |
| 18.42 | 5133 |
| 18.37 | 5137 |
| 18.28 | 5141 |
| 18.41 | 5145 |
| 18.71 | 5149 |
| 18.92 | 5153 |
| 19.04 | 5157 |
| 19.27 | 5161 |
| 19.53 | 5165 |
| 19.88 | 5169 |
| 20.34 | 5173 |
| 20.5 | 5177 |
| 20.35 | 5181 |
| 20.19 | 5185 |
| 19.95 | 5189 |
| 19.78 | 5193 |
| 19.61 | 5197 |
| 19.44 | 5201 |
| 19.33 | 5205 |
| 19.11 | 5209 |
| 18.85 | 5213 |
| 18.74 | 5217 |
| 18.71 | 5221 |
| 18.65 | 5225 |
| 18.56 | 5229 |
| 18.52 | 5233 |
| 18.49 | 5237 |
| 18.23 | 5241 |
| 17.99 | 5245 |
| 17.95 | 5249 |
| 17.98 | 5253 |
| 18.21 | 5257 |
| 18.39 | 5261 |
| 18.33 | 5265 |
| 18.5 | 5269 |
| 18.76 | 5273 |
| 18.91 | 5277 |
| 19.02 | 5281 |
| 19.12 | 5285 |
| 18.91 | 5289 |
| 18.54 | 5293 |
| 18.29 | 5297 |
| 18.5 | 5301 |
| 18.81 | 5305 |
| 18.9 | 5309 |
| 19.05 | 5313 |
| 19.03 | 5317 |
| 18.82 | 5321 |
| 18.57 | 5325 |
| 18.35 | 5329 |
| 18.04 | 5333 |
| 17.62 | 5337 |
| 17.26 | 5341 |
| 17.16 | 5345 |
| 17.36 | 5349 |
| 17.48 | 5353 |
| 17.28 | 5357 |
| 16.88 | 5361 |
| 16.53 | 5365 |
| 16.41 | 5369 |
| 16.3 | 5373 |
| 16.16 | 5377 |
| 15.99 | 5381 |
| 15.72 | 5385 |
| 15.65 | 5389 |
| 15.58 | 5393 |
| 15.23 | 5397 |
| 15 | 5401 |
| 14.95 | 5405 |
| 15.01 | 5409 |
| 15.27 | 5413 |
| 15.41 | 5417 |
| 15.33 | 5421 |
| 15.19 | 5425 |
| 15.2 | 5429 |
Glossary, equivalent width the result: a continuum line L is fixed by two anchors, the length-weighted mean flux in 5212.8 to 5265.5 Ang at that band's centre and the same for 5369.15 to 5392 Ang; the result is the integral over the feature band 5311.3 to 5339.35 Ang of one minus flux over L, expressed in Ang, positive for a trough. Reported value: -2.57 Ang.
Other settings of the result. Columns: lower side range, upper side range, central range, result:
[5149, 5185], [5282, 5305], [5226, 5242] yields 0.6 Ang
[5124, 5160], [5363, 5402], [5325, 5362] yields -2.8 Ang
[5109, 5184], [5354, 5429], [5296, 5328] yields -3.7 Ang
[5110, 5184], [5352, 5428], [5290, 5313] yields -2.3 Ang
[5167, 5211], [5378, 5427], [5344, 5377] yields -1.2 Ang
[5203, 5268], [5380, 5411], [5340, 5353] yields -0.8 Ang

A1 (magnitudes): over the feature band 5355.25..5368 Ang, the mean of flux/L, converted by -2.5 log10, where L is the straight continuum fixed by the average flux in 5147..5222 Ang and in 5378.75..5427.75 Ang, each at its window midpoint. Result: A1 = -0.05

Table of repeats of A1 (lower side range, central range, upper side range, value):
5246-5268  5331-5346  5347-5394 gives -0.04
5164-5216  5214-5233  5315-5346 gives 0.04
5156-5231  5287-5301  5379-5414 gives -0.07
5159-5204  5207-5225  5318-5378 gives 0.03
